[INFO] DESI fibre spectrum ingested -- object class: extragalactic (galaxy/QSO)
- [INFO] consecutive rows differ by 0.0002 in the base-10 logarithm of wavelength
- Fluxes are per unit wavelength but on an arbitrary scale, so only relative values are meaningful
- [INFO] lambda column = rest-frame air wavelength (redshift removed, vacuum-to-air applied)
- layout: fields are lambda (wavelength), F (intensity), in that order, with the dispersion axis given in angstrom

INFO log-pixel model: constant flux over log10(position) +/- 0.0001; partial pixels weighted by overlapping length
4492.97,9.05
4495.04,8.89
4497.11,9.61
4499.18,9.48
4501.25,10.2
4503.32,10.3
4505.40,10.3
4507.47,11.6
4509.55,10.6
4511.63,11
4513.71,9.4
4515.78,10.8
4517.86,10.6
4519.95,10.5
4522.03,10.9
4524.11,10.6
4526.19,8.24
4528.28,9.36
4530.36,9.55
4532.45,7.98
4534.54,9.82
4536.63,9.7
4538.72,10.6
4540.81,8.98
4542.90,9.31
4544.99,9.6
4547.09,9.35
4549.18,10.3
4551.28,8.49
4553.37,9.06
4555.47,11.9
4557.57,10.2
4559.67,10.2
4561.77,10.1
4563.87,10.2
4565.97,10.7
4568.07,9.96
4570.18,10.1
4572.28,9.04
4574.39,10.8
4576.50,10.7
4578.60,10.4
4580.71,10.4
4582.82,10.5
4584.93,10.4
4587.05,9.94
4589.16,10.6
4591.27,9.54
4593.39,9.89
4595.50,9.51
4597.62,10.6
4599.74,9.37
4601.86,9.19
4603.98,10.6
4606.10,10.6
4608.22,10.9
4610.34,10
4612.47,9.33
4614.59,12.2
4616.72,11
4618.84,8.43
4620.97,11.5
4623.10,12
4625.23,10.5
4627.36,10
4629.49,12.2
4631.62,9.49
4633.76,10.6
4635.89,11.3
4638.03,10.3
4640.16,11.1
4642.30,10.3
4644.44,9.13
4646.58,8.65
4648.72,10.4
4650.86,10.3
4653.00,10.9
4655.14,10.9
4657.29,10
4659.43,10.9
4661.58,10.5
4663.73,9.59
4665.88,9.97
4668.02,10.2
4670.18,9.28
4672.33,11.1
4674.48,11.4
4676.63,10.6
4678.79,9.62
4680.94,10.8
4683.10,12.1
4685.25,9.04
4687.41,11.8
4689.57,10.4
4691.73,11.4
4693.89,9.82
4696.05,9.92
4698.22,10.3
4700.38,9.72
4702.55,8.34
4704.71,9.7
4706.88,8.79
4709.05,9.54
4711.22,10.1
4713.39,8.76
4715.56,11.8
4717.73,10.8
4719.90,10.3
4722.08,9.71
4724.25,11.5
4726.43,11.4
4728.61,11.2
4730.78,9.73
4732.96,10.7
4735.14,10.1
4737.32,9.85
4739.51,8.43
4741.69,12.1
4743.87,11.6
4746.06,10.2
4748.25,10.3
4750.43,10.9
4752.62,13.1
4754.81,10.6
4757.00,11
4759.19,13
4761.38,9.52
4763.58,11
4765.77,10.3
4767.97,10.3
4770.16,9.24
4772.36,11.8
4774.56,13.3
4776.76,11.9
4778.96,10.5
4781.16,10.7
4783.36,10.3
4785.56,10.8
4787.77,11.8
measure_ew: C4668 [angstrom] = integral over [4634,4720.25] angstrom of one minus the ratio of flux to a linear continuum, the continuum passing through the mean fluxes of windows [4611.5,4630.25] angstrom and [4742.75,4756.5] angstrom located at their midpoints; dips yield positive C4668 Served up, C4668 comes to 5.3 angstrom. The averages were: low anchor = 10.8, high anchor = 11.1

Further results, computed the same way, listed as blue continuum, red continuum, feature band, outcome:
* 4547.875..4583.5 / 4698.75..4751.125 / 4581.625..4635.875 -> -1.0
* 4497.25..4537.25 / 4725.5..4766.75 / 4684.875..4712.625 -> 1.9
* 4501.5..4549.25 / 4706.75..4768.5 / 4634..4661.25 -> -0.1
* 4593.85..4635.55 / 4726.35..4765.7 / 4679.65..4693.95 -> -0.3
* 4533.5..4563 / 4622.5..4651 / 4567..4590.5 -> -0.5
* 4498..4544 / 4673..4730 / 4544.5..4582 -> -0.1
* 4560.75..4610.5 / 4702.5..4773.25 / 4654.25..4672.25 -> 0.2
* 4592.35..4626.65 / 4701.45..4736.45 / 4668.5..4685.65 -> -0.5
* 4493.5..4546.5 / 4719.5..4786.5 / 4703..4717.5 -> 1.2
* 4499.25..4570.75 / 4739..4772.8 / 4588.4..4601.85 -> 0.5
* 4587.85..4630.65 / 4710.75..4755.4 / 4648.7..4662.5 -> -0.1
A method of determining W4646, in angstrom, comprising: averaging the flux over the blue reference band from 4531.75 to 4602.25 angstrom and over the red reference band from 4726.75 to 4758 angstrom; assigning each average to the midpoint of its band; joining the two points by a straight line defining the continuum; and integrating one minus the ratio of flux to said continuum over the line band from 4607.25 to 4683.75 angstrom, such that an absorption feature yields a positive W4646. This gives -1.4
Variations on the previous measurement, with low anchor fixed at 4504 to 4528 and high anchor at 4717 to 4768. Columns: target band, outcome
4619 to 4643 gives -0.5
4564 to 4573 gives 0.4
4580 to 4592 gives 0.3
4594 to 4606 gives 0.7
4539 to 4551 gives 1.0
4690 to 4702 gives 0.6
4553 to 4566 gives 0.1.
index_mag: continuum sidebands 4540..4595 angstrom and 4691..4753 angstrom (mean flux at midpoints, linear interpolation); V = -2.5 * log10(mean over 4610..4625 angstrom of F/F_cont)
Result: -0.06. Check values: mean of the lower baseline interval 10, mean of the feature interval 10.7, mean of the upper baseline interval 10.3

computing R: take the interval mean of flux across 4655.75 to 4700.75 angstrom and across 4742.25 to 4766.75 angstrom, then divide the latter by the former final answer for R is 1.1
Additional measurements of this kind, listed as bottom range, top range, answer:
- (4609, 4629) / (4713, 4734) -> 1.00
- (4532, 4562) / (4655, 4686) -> 1.07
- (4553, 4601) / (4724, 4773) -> 1.06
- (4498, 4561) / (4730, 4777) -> 1.09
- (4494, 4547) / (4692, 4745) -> 1.03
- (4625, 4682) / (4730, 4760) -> 1.04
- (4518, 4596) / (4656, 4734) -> 1.04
